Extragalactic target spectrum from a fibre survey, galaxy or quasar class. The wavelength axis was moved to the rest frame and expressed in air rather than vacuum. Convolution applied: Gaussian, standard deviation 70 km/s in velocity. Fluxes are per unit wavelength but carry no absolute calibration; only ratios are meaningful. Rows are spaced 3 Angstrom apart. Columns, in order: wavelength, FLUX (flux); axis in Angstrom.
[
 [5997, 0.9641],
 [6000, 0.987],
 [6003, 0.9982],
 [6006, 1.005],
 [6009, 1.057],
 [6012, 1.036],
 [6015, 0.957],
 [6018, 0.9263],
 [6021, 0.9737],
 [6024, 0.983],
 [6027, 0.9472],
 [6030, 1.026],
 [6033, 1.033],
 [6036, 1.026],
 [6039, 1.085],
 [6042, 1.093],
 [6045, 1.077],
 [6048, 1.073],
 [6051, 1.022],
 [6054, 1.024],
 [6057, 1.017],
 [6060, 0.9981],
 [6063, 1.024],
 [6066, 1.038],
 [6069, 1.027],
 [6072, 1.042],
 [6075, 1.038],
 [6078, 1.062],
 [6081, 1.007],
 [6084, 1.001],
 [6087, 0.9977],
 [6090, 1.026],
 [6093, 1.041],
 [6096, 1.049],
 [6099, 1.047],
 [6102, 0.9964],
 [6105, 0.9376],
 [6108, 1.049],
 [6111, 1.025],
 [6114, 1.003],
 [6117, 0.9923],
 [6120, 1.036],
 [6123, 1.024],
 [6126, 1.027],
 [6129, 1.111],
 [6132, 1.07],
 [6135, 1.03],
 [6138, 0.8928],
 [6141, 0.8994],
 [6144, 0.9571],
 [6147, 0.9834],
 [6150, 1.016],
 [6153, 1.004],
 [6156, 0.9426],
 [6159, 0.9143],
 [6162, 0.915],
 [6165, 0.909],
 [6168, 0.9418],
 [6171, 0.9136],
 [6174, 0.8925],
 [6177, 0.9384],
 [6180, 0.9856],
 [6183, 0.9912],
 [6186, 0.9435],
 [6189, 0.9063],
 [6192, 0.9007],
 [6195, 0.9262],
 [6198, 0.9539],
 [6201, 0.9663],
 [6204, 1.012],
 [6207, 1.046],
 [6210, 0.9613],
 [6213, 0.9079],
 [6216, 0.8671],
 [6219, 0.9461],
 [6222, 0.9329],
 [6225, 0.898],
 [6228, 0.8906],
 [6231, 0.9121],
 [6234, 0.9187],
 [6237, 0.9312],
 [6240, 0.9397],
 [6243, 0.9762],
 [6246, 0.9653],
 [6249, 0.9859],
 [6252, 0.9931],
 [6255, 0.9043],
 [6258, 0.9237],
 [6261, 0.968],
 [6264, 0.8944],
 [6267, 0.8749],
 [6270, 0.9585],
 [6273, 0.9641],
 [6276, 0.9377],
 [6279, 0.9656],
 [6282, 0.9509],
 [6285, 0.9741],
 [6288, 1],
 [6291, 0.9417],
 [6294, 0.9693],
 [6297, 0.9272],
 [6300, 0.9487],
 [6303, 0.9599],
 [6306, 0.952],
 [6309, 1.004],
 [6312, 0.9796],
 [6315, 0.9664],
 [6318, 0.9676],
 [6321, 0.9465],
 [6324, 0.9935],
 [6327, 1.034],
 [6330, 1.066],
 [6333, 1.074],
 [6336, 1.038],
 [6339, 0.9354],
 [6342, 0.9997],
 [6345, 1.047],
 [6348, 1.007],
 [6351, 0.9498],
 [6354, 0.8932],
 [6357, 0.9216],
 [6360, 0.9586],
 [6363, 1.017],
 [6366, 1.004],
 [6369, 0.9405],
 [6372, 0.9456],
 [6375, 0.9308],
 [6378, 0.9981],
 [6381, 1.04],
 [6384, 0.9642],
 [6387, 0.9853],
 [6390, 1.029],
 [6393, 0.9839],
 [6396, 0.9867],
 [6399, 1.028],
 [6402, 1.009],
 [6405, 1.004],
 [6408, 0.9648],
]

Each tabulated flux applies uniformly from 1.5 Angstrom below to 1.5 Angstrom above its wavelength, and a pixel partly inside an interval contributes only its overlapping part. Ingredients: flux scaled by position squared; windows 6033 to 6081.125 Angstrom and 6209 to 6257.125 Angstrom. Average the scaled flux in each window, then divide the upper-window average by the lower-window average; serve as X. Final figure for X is 0.9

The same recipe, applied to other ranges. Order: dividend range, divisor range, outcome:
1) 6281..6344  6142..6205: 1.09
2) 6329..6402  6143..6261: 1.10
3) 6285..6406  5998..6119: 1.06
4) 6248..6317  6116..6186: 1.02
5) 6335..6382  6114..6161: 1.05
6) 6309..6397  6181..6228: 1.10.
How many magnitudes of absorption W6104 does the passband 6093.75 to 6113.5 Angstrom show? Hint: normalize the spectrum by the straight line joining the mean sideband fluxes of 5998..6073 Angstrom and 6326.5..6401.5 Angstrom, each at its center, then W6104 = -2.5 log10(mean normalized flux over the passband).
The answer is -0.005 mag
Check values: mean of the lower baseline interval 1.02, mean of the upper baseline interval 0.991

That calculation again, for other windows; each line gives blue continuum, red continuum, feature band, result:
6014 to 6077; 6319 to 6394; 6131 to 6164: 0.05 mag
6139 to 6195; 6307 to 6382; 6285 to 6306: 0.02 mag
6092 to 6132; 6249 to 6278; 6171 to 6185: 0.05 mag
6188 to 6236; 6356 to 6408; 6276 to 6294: -0.01 mag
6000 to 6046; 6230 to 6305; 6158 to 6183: 0.05 mag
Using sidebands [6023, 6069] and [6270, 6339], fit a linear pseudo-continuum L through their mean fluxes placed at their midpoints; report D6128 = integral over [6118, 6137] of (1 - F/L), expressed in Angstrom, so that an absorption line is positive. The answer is -0.5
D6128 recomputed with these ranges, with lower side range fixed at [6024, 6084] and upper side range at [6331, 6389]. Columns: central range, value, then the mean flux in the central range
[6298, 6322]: 0.62 Angstrom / 0.965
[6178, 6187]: 0.34 Angstrom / 0.973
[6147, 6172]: 1.67 Angstrom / 0.947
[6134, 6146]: 0.89 Angstrom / 0.943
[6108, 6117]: 0.06 Angstrom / 1.02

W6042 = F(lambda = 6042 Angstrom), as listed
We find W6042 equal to 1.093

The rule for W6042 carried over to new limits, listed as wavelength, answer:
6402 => 1.009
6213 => 0.9079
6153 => 1.004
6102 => 0.9964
